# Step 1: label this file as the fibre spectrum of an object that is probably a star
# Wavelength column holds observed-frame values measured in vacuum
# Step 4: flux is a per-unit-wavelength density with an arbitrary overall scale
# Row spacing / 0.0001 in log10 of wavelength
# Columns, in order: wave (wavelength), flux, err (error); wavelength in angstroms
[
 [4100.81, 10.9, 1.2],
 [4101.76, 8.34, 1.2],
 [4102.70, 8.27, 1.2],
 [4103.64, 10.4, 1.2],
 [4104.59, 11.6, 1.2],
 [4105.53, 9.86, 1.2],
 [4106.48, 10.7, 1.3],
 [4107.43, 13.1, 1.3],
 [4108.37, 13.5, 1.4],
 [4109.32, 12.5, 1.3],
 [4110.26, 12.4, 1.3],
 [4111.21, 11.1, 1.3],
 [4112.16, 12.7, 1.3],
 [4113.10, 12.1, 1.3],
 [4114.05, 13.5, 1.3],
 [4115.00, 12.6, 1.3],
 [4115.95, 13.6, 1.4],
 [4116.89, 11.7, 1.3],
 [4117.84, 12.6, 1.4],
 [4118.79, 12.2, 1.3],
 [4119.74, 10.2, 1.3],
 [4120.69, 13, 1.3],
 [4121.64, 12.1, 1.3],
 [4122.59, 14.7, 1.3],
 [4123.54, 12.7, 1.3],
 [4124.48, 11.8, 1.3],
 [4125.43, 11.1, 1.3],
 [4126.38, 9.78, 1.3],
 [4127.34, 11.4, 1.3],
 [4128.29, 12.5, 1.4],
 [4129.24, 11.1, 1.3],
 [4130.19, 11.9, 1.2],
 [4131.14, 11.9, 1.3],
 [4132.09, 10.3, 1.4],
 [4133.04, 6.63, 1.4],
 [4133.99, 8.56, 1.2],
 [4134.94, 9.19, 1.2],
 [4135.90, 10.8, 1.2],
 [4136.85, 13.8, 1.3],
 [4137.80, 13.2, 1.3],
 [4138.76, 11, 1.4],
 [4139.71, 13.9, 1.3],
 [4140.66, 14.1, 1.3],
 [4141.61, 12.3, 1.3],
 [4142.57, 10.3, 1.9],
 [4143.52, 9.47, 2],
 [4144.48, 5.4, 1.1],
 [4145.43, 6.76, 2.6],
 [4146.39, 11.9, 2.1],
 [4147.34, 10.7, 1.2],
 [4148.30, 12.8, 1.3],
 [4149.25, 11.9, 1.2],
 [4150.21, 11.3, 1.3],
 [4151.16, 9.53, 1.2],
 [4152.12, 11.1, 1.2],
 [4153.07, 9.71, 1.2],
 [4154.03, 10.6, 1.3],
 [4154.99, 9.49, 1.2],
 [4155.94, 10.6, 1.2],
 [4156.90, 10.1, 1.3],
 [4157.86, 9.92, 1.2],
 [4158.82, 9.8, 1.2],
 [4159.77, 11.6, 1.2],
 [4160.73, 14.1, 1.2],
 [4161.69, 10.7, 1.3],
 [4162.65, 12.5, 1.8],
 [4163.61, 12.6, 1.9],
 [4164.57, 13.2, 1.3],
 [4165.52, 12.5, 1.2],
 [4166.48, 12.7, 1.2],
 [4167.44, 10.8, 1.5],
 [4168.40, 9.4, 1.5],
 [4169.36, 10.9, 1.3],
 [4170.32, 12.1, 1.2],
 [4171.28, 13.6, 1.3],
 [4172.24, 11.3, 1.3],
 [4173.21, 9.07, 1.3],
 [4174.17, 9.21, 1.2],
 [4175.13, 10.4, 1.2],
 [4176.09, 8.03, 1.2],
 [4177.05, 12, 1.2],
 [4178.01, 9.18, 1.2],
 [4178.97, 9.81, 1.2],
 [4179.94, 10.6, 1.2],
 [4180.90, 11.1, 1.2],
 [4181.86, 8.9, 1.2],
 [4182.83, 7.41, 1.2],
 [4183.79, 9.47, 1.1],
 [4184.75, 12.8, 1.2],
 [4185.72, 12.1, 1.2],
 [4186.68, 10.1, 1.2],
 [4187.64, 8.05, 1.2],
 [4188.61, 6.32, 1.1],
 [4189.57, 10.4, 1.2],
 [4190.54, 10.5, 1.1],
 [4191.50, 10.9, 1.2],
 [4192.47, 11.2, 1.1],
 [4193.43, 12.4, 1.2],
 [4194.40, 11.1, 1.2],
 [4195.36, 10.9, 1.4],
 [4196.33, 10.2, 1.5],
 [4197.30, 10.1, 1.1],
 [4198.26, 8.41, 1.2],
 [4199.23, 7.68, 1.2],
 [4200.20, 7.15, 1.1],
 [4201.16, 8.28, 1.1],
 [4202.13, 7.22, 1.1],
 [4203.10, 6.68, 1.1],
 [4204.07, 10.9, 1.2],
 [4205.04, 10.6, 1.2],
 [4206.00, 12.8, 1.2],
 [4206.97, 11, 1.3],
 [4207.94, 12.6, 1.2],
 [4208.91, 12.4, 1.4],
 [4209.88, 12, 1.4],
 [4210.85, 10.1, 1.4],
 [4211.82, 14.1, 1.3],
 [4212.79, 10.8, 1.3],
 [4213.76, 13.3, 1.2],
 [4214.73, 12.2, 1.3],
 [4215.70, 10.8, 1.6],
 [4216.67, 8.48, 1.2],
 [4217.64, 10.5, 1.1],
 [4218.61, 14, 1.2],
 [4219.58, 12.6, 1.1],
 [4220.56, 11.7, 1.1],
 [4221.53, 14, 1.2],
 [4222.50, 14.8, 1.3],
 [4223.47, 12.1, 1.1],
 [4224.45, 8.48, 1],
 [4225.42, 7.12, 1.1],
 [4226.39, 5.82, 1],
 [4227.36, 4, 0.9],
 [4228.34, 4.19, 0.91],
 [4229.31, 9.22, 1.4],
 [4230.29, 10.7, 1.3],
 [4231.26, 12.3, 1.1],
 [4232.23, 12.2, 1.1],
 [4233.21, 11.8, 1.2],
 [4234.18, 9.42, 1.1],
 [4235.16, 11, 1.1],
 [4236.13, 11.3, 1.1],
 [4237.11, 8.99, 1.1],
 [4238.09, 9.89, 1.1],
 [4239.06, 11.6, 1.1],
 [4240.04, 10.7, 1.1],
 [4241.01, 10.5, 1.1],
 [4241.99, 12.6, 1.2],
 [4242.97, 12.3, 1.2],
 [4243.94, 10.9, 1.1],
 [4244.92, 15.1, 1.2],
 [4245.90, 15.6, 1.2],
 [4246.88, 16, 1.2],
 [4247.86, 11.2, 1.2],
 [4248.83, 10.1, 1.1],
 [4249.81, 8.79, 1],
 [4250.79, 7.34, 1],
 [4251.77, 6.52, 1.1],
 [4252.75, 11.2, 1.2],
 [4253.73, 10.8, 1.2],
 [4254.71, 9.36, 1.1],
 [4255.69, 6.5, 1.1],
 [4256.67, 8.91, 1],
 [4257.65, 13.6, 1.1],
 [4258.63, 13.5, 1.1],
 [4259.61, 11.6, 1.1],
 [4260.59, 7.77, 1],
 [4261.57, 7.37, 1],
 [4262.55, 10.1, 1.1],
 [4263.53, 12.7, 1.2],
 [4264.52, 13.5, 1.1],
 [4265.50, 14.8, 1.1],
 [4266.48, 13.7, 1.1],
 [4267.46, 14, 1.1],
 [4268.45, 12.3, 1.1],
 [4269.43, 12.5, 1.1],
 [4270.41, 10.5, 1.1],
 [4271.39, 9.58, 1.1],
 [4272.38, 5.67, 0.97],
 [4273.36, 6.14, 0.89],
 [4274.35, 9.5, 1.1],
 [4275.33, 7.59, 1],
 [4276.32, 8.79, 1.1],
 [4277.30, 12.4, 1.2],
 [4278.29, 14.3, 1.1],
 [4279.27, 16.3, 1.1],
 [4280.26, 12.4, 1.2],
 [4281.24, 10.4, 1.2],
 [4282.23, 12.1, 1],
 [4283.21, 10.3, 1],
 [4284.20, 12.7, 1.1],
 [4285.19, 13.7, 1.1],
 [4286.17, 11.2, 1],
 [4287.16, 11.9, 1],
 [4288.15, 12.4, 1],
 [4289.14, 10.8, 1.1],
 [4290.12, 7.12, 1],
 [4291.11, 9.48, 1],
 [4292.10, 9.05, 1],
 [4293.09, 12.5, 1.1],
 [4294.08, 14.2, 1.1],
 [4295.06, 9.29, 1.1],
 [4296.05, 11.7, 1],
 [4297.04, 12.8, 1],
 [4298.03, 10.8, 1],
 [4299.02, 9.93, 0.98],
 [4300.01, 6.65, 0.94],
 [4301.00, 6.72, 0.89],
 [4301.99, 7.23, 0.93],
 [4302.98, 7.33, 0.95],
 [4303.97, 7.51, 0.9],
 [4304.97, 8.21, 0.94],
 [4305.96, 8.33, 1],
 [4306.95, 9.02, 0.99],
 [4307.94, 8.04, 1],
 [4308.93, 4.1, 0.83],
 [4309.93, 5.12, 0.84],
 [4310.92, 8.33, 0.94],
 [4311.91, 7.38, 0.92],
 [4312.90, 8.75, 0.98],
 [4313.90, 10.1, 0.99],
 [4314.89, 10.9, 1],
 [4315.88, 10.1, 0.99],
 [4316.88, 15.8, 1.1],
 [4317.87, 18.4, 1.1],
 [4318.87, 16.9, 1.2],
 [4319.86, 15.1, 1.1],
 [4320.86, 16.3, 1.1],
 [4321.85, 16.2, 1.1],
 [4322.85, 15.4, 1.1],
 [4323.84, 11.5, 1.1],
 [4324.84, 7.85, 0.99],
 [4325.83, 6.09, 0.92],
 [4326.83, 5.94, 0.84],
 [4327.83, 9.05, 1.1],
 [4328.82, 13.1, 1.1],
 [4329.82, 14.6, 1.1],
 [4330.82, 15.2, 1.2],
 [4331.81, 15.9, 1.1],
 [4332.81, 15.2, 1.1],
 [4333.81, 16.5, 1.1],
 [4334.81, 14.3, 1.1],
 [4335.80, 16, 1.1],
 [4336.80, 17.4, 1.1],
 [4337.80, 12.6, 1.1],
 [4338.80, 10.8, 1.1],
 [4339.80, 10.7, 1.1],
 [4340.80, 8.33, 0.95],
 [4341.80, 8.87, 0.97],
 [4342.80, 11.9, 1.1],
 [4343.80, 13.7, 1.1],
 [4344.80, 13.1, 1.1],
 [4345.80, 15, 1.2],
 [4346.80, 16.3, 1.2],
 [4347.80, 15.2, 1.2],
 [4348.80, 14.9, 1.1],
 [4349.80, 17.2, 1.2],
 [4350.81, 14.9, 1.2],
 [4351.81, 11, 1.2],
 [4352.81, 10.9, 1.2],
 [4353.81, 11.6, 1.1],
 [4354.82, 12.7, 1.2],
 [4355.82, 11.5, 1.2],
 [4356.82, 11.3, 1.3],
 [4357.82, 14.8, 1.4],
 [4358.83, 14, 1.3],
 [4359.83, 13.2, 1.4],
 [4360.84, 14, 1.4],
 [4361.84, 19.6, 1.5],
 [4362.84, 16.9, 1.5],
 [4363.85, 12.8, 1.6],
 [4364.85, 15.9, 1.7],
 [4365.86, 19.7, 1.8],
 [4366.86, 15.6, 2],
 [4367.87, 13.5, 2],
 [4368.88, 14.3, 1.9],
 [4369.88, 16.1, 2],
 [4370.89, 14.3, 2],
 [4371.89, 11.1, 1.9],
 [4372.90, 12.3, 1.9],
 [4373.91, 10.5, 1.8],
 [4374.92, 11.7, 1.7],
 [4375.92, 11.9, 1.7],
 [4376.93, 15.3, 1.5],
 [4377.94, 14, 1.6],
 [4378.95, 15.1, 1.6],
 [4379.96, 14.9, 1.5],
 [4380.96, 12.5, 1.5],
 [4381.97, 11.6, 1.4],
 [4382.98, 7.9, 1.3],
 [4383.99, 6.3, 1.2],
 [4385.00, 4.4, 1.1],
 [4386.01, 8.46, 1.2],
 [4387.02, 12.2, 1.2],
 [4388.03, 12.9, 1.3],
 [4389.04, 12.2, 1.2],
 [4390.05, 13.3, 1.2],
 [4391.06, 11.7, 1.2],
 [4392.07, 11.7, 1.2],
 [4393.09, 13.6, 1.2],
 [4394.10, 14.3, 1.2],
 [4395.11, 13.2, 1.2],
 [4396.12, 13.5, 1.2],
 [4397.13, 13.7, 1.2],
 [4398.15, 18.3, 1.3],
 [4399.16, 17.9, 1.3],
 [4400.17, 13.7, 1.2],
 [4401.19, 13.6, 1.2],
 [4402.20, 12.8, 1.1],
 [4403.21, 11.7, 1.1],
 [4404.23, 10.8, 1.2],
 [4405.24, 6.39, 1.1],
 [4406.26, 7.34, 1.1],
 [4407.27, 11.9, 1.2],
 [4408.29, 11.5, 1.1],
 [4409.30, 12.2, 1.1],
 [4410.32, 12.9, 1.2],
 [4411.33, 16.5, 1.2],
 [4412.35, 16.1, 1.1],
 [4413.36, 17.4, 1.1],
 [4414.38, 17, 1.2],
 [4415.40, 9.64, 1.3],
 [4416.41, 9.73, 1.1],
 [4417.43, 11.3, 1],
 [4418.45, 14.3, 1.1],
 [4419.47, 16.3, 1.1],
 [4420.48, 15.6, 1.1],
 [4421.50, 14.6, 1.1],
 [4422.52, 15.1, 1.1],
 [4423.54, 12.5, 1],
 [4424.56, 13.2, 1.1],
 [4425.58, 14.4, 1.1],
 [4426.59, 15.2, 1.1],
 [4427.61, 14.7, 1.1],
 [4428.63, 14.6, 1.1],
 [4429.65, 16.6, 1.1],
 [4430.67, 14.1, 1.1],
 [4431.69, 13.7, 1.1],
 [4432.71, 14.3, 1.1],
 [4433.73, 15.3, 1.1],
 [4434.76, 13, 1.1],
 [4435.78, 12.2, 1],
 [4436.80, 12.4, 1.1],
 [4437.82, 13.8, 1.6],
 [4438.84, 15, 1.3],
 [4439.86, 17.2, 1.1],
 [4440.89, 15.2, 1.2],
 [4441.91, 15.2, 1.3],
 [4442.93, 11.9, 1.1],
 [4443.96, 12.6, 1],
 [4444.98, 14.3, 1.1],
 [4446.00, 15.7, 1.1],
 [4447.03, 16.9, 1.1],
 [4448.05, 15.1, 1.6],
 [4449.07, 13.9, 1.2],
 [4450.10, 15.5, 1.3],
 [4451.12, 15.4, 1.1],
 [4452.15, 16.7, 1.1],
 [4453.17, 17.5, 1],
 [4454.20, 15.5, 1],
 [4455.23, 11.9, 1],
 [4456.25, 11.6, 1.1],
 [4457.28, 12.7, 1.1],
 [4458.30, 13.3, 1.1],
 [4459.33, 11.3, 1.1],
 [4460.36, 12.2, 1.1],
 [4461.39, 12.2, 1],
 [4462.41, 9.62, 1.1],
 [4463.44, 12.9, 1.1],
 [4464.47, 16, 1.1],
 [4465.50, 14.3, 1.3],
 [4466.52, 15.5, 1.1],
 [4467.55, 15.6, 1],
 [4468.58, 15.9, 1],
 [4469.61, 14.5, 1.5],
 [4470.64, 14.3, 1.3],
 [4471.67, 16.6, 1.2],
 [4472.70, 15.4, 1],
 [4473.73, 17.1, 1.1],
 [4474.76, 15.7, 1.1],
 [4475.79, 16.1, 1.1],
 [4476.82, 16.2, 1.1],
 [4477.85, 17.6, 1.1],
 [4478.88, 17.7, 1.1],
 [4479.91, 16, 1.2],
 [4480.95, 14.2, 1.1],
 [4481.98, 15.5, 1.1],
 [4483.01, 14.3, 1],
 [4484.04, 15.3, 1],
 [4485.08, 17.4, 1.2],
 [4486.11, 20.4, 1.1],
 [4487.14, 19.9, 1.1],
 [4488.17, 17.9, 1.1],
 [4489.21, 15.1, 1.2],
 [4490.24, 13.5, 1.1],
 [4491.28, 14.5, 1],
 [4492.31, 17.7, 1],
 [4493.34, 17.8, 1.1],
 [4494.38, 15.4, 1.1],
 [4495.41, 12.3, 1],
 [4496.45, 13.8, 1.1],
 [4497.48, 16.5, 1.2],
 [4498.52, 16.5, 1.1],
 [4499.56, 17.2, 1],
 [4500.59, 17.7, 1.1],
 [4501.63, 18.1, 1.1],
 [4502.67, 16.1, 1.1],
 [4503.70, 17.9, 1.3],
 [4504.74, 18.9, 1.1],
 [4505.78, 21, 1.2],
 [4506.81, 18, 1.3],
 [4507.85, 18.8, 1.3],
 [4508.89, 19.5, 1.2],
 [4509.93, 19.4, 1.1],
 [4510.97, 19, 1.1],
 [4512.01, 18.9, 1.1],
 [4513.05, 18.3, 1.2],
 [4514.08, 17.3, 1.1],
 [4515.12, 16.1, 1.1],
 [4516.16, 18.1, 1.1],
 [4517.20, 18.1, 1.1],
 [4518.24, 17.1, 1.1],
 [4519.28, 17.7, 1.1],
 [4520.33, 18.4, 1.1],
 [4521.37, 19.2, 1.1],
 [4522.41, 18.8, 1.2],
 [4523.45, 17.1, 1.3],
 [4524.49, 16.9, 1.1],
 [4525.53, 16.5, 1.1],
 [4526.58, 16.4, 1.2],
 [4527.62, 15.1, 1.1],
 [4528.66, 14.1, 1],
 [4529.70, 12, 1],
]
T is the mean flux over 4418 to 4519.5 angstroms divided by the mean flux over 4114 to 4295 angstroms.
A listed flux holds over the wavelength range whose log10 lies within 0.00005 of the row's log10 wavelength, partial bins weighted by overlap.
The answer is 1.4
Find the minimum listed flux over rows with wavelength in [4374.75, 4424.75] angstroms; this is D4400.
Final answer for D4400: 4.4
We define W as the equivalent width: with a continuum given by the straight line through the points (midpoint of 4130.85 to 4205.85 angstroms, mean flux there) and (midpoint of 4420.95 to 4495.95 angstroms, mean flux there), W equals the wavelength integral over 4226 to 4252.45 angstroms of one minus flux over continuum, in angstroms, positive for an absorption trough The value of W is 2.62 angstroms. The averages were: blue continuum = 10.4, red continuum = 14.9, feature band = 10.4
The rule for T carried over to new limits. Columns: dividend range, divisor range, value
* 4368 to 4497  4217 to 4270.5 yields 1.28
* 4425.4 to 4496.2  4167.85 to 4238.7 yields 1.45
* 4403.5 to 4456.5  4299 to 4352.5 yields 1.19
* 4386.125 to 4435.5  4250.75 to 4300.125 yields 1.24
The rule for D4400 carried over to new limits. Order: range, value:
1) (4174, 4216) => 6.32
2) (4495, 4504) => 12.3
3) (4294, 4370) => 4.1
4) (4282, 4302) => 6.65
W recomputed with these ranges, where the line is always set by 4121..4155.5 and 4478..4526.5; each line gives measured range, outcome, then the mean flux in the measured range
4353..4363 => 0.7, 13.8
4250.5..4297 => 8.5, 10.9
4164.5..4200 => 4.2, 10.3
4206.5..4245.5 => 4.8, 10.9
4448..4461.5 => 2.0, 13.9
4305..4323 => 3.6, 11.2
